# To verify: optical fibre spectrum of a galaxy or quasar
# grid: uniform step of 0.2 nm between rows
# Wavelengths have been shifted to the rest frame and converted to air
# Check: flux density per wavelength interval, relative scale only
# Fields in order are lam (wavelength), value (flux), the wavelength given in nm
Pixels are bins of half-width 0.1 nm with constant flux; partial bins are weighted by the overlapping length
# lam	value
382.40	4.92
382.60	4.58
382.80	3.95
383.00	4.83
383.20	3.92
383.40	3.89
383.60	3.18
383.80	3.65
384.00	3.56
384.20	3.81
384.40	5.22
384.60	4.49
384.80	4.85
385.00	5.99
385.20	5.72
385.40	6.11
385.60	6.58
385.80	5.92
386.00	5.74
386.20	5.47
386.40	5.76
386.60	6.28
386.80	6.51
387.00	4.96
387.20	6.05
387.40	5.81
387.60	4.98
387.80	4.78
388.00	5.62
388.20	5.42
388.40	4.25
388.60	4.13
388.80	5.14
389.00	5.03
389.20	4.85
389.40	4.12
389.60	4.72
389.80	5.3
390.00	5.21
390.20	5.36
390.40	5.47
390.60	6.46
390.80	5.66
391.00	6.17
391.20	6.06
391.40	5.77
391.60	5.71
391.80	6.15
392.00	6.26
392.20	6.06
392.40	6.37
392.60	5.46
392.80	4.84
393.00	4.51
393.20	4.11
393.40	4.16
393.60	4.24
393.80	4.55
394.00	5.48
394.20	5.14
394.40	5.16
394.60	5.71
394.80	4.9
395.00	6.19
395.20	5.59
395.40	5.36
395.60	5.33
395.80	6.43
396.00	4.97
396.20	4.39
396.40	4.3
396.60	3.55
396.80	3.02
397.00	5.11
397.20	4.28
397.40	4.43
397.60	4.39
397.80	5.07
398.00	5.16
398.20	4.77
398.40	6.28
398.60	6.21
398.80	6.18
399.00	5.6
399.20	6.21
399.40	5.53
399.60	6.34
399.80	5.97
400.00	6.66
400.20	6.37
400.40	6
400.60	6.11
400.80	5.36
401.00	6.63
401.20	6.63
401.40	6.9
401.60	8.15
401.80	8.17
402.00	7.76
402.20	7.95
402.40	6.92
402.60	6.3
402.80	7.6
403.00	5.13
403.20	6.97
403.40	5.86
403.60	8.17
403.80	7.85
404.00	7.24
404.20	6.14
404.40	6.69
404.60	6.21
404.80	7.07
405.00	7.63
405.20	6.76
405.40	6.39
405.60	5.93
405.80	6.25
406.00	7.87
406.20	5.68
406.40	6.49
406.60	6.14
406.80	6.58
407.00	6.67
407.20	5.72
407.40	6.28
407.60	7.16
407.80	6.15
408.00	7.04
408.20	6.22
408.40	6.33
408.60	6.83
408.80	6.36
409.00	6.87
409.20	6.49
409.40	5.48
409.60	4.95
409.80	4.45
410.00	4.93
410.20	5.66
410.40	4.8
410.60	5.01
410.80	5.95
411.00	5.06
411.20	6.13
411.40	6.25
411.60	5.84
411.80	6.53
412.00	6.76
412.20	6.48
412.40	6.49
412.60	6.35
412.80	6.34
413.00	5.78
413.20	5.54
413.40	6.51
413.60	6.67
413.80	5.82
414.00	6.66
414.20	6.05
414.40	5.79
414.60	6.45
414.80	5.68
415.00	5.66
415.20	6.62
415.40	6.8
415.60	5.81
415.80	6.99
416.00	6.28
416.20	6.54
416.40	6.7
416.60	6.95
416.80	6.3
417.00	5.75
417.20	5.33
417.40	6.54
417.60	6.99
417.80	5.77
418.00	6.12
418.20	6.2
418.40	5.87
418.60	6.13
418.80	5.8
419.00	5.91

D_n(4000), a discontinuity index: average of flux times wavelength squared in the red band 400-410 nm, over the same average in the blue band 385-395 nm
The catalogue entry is 1.31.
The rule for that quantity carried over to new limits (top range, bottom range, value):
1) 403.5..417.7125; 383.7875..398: 1.34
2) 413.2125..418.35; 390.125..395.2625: 1.29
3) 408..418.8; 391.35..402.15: 1.19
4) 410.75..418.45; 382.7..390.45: 1.42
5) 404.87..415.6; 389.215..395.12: 1.26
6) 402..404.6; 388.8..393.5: 1.37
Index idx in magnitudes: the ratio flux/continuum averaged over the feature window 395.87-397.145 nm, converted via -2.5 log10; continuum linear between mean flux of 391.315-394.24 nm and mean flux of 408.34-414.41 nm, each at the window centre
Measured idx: 0.25 mag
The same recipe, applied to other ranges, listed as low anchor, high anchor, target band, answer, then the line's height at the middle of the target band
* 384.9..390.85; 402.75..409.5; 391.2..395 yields 0.09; 5.77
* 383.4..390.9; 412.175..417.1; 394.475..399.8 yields 0.07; 5.58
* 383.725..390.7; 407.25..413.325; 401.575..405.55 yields -0.21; 5.79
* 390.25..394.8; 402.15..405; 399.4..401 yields 0.05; 6.43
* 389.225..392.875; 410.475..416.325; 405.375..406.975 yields -0.08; 5.98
